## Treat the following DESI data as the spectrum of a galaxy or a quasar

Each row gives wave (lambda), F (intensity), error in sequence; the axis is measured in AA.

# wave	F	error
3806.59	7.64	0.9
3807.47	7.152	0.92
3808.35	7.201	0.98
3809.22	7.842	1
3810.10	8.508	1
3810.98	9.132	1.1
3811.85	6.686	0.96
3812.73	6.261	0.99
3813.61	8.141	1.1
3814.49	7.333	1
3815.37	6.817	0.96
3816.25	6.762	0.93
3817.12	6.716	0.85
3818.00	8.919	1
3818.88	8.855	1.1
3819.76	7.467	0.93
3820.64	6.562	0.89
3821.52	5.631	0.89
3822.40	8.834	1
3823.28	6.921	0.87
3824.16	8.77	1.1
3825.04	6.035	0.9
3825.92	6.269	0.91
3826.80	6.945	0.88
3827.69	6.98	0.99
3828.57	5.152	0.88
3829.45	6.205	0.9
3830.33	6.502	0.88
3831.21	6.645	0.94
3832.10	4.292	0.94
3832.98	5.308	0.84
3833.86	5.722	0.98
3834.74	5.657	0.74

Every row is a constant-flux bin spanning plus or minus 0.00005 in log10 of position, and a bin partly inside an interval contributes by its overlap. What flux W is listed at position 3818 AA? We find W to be 8.919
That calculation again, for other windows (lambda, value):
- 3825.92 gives 6.269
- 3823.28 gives 6.921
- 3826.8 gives 6.945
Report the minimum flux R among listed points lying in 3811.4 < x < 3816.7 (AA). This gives 6.261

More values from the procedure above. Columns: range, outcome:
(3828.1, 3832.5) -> 4.292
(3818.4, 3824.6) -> 5.631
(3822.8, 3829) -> 5.152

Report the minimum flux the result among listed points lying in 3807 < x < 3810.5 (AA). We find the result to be 7.152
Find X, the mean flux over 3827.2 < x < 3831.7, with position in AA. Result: 6.27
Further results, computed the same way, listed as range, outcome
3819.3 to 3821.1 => 7.01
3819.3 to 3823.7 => 7.09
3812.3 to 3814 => 7.17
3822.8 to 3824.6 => 7.87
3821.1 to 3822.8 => 7.21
